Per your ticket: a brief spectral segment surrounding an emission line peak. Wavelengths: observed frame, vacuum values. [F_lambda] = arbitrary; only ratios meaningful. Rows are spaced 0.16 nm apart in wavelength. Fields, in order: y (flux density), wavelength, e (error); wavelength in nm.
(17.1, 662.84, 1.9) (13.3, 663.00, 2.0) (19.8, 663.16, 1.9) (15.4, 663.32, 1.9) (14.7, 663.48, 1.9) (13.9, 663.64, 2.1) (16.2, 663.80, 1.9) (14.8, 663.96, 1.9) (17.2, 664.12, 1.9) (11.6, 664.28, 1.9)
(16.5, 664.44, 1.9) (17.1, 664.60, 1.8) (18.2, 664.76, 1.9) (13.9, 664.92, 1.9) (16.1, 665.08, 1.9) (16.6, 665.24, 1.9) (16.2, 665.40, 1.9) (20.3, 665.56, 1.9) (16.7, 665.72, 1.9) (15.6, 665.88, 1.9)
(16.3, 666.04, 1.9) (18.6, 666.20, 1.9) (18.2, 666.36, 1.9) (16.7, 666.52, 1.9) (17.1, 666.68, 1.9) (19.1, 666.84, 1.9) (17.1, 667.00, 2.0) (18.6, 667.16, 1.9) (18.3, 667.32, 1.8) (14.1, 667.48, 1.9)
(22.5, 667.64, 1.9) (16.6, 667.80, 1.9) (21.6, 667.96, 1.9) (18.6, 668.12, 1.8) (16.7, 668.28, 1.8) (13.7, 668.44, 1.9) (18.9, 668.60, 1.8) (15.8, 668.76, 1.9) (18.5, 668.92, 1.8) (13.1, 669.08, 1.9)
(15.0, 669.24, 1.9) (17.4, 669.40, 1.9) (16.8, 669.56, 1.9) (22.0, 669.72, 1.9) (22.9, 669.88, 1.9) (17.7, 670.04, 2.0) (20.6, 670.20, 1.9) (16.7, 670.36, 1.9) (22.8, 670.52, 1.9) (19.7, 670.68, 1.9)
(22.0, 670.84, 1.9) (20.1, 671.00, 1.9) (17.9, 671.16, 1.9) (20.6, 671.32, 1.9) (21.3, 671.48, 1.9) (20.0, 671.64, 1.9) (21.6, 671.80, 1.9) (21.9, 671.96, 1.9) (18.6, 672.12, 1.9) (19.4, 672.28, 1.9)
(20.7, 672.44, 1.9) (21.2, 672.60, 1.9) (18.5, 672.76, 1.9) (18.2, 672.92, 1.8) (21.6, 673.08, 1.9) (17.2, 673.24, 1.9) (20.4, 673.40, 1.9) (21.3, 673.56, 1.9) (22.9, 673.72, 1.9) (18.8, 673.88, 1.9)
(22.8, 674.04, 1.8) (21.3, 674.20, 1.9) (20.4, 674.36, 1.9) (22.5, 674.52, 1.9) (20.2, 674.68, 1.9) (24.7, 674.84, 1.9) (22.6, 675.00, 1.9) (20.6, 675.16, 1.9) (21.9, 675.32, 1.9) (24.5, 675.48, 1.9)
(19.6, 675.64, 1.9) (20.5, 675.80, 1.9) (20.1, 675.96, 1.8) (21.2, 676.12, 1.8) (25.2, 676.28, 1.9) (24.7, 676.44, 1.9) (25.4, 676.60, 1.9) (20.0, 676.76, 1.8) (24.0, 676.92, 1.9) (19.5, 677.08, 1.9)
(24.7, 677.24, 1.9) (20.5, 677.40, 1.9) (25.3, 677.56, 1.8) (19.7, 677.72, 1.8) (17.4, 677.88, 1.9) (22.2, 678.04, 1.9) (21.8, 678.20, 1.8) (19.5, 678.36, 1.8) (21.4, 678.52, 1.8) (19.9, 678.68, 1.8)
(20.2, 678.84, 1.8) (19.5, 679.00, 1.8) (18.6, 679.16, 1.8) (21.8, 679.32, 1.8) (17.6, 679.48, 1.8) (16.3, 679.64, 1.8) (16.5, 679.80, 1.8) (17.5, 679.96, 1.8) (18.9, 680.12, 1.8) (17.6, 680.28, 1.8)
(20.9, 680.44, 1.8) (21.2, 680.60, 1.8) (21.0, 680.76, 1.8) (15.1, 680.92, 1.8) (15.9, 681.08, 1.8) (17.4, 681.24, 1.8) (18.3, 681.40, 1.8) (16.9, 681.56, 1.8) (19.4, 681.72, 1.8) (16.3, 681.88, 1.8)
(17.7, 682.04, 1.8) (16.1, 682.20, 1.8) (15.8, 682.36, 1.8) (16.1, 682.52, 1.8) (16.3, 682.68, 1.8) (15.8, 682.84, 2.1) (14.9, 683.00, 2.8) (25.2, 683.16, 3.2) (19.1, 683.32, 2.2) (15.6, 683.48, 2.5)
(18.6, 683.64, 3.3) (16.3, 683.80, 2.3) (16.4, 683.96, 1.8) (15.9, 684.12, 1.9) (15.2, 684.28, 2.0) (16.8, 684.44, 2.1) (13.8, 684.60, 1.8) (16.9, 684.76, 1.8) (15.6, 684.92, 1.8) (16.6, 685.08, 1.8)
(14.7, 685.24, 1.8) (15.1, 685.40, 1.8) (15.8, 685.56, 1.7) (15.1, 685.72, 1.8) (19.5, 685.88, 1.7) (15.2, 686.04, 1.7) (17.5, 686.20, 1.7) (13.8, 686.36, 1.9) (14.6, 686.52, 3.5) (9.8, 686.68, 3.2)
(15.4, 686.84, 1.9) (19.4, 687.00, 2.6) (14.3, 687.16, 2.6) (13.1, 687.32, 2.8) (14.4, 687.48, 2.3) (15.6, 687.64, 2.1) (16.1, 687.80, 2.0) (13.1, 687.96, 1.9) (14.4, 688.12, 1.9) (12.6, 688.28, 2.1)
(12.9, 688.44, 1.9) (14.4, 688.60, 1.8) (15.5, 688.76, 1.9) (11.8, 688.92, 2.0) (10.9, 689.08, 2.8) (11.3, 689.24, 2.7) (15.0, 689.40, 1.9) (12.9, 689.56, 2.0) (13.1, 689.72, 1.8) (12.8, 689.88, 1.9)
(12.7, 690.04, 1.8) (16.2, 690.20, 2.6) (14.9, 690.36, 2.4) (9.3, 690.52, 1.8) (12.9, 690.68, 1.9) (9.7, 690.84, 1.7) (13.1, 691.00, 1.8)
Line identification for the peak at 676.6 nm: C III] 1909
